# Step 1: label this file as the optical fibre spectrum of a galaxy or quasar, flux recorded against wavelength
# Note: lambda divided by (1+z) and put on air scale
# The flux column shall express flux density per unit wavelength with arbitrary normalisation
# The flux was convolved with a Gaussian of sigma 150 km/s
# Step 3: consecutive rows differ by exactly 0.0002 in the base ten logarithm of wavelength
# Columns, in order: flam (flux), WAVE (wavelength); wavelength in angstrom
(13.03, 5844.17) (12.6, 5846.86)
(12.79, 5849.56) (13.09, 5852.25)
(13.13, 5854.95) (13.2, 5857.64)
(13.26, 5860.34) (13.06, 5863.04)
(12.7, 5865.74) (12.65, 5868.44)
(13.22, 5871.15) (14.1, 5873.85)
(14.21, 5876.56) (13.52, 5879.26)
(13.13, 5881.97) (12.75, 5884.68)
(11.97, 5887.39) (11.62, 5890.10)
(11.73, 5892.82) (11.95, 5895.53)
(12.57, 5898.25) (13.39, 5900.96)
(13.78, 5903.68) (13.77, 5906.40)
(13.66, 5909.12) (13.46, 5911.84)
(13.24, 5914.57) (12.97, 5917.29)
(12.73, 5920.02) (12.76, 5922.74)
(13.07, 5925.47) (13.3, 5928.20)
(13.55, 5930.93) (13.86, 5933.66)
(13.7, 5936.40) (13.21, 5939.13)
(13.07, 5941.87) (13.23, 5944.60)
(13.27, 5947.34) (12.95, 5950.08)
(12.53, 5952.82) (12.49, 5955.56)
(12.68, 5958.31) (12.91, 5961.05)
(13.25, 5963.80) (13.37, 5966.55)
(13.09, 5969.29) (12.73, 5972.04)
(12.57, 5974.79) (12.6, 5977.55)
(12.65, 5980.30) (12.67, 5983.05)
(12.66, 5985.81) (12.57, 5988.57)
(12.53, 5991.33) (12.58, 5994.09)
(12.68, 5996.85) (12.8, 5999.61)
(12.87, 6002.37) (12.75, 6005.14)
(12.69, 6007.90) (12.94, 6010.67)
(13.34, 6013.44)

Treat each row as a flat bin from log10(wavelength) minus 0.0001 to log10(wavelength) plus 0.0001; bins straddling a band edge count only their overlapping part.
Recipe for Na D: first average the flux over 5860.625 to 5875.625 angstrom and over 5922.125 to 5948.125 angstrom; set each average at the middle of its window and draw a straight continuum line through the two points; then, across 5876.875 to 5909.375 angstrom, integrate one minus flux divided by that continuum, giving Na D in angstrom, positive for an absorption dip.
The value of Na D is 1.0 angstrom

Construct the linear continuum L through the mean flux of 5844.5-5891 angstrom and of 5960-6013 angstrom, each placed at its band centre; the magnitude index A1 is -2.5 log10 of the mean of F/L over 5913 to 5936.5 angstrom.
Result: -0.03 mag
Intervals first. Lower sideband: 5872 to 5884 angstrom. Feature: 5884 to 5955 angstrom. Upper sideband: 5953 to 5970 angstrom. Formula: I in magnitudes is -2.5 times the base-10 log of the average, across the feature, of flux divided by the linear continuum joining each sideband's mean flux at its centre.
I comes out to 0.02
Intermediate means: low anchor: 13.7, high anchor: 12.9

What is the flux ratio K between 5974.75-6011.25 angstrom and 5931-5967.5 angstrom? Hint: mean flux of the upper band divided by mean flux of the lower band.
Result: 0.97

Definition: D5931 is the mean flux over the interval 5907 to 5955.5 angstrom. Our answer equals 13.2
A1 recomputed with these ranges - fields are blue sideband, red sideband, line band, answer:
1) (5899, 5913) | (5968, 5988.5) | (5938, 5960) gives 0.01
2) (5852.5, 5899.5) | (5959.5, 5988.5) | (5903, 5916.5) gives -0.06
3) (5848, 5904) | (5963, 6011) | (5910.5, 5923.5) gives -0.01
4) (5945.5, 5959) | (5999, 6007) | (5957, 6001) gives 0.00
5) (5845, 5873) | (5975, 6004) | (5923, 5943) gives -0.05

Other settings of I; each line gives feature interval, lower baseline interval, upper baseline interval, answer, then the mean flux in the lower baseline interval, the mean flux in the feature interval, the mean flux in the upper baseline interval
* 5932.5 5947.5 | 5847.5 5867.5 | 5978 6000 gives -0.051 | 13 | 13.4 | 12.6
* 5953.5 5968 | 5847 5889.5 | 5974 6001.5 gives -0.016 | 13.1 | 12.9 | 12.6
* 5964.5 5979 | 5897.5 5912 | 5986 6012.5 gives 0.004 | 13.5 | 12.9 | 12.7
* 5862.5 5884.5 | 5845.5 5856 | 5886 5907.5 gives -0.047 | 12.9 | 13.3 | 12.6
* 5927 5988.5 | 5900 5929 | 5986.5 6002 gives -0.005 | 13.3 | 13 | 12.7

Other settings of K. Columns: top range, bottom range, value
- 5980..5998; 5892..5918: 0.96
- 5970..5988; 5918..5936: 0.96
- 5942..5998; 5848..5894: 0.99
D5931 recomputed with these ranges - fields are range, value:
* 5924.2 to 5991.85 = 13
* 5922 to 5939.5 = 13.4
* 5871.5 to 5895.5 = 12.8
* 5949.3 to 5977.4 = 12.8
